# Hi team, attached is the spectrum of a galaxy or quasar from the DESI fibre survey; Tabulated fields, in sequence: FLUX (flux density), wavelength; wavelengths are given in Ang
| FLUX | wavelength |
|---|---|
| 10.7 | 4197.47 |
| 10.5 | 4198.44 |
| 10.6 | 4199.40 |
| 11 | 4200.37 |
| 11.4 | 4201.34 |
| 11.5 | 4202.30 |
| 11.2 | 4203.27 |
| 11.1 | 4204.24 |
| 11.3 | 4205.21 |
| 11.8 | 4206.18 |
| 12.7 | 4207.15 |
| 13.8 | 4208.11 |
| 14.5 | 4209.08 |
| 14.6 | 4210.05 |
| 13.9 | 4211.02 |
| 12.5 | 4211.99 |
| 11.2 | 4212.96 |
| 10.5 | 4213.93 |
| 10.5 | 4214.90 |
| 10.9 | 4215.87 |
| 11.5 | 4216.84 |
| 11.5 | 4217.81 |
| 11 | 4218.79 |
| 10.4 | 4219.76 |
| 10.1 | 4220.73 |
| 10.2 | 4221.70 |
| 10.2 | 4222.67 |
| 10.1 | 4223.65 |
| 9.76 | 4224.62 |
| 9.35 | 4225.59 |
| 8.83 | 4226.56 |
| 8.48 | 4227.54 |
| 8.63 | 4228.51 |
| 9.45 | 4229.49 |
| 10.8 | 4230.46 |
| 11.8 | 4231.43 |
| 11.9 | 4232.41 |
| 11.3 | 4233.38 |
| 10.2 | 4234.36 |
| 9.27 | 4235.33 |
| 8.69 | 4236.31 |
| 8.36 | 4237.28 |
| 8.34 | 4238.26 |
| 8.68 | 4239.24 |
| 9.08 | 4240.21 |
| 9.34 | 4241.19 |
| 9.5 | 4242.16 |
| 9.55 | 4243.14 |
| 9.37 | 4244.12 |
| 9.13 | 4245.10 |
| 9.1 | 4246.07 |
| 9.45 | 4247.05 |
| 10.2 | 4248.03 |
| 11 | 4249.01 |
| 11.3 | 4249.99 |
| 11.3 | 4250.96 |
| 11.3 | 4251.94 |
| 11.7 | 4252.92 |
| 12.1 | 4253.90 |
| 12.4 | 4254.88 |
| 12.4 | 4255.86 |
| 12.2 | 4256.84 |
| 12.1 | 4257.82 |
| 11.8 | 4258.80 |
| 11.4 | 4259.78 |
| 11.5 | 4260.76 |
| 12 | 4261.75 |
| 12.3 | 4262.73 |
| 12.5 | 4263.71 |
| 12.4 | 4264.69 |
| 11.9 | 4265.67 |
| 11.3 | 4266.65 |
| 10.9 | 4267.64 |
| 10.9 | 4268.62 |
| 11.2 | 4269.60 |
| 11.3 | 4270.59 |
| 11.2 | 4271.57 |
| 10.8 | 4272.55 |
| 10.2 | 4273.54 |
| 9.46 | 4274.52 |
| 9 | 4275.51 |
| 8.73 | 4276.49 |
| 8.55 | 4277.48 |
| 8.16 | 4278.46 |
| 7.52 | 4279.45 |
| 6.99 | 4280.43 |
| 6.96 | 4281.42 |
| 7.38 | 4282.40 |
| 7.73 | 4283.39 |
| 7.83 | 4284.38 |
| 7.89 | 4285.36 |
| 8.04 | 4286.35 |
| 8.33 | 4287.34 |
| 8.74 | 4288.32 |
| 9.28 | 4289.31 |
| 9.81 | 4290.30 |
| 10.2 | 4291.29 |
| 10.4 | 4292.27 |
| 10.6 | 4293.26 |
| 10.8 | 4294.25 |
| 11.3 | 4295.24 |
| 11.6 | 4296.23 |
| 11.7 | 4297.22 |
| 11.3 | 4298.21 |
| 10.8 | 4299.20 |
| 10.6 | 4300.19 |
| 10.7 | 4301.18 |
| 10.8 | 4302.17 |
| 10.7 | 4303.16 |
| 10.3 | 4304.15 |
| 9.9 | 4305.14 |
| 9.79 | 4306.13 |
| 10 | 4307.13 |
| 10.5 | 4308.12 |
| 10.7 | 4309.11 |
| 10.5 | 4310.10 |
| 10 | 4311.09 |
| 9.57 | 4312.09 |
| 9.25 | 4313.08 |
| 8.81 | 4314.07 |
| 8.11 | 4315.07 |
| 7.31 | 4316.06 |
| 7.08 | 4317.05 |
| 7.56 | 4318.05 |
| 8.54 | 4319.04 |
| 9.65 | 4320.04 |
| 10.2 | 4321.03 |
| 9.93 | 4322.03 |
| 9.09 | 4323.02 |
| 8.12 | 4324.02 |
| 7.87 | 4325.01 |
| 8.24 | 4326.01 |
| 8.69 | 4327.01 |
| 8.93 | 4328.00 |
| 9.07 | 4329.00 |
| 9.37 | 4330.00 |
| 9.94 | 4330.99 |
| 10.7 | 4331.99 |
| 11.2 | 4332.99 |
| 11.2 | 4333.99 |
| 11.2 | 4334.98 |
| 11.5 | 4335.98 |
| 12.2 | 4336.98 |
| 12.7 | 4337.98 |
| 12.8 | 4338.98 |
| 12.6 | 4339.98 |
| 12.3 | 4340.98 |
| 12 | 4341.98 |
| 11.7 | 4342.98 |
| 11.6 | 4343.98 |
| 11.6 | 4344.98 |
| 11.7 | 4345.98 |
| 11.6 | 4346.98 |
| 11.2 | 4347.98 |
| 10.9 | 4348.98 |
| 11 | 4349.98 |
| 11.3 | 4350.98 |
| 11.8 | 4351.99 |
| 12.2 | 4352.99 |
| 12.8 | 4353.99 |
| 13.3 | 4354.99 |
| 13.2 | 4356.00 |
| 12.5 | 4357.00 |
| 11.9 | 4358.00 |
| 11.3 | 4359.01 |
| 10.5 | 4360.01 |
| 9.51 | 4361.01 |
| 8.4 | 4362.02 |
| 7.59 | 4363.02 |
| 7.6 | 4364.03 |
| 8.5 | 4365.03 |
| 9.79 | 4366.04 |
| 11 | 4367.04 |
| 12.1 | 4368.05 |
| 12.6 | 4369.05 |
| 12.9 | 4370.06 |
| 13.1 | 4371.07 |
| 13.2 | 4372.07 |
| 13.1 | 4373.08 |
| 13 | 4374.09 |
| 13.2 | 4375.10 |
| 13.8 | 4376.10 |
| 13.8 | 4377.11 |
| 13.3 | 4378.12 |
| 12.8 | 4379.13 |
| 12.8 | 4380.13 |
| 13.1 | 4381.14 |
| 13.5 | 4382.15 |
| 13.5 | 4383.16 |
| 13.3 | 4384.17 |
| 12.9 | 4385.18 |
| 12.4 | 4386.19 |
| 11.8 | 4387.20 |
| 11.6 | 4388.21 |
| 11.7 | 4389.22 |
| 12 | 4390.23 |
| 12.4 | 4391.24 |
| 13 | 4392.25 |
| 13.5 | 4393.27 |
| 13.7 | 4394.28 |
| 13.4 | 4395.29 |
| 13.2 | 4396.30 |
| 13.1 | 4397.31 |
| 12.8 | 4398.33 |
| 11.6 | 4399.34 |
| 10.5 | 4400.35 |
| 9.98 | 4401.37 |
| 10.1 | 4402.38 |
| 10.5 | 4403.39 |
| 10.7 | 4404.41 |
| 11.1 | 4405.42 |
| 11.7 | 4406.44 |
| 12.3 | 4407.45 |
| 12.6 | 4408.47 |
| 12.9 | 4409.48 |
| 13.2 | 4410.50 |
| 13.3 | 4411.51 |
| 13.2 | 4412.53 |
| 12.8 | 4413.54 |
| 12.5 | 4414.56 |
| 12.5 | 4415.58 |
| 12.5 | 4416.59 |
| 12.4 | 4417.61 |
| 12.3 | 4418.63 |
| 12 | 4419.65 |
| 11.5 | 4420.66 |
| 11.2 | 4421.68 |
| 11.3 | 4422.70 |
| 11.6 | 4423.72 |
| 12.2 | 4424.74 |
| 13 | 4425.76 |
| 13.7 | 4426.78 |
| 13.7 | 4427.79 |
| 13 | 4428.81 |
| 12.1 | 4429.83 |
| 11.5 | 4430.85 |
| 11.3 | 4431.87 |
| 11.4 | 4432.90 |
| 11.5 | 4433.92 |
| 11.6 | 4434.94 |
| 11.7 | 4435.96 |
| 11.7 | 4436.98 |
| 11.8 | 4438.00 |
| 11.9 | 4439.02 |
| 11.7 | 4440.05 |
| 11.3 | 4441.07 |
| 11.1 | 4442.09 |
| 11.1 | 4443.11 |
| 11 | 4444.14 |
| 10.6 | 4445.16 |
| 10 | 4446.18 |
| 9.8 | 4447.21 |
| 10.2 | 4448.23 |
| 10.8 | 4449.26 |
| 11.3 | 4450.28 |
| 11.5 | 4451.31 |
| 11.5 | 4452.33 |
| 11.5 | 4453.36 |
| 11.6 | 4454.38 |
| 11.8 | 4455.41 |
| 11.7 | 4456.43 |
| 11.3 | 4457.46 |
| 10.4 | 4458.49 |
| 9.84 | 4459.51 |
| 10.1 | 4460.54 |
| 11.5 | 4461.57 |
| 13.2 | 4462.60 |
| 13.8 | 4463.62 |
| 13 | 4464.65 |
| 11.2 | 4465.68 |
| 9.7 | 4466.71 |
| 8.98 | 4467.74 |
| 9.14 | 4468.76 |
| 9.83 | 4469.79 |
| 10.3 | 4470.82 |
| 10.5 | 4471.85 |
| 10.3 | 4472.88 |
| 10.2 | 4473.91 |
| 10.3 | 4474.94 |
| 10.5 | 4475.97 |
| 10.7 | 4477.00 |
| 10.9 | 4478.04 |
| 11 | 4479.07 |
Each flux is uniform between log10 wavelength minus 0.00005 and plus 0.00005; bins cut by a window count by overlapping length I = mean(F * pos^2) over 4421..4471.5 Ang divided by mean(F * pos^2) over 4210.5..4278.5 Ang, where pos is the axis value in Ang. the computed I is 1.18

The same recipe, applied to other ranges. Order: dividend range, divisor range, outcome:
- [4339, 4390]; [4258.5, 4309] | 1.22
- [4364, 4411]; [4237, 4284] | 1.27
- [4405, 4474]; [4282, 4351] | 1.21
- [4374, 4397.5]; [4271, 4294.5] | 1.52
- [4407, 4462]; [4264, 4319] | 1.29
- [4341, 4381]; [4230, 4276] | 1.15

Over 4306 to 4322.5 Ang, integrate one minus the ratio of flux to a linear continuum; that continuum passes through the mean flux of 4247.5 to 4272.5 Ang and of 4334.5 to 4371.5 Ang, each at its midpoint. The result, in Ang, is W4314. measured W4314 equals 3.2 Ang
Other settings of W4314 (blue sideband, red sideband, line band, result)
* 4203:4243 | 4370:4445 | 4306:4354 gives 5.33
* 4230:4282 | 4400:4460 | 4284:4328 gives 4.82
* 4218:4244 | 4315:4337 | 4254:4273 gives -4.16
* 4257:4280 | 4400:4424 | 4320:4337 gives 2.19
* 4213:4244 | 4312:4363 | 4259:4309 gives 0.61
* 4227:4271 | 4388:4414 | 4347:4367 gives 1.56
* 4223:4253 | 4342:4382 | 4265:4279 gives 0.09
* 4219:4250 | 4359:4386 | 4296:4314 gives 0.66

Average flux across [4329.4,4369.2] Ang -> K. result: 11.2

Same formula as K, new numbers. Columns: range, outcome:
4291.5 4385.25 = 10.9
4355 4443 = 12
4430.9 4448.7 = 11.2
